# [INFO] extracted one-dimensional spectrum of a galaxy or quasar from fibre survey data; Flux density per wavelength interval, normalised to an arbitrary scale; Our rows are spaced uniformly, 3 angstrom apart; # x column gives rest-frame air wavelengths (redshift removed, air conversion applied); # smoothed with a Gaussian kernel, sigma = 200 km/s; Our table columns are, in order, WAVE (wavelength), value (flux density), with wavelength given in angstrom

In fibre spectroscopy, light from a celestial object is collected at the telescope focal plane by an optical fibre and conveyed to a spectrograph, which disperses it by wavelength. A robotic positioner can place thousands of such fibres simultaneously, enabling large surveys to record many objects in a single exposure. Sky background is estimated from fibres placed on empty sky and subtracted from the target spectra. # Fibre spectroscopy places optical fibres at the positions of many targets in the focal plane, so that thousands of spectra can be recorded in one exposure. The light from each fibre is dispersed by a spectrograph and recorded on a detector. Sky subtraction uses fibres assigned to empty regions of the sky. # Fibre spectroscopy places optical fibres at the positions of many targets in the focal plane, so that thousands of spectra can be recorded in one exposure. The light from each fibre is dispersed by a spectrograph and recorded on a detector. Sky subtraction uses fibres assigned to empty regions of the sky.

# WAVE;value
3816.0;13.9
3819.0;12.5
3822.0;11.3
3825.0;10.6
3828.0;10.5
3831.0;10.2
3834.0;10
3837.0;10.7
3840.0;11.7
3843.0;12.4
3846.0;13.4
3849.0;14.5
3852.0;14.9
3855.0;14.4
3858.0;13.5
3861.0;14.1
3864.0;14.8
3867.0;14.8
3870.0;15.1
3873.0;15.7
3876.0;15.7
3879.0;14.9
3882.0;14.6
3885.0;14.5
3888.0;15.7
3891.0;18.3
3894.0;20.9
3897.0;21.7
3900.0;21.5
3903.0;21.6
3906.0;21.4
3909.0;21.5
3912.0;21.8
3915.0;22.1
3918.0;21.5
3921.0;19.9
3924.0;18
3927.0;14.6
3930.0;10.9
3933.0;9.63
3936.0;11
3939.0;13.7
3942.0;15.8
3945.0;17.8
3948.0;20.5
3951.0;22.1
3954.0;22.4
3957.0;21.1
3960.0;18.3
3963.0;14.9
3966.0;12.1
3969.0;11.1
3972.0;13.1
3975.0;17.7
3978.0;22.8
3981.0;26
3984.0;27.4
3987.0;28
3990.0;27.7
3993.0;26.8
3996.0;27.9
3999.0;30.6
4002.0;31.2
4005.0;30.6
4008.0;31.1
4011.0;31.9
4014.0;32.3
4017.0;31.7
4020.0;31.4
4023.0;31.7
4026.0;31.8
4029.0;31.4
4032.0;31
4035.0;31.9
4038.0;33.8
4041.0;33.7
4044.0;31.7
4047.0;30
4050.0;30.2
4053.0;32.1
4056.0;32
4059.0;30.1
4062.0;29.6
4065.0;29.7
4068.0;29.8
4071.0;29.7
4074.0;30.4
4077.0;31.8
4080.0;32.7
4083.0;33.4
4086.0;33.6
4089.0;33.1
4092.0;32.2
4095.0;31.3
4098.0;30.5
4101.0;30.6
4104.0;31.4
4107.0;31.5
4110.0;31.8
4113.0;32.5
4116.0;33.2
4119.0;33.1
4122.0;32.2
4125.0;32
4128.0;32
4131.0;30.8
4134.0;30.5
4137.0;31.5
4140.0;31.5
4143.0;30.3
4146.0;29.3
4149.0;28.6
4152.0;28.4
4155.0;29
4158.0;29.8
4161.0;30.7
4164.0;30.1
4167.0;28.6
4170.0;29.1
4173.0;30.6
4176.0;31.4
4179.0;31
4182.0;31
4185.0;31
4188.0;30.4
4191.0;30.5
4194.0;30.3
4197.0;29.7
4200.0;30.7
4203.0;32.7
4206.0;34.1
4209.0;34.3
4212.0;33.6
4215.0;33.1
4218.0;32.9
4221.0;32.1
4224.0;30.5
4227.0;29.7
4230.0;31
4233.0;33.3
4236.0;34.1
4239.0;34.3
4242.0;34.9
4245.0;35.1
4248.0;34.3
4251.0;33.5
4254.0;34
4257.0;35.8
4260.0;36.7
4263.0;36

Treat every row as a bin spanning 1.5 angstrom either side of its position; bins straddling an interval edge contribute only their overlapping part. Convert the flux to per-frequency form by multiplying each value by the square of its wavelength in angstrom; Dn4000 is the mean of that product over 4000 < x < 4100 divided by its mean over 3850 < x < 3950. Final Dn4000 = 2.0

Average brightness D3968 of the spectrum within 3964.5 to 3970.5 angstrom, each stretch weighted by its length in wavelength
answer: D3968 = 11.6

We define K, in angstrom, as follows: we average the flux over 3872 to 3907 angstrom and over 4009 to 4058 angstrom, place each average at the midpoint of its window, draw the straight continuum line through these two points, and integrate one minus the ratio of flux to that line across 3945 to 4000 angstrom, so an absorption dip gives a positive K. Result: 9.7 angstrom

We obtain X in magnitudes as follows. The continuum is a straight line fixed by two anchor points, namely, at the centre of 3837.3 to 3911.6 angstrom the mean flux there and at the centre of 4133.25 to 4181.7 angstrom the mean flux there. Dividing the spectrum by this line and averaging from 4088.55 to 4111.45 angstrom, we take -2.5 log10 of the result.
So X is -0.16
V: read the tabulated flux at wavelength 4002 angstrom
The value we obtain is 31.2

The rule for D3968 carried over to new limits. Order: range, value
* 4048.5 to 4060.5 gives 31.1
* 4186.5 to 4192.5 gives 30.4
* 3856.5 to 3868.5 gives 14.3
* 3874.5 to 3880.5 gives 15.3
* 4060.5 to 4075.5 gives 29.8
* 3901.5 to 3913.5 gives 21.6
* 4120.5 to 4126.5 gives 32.1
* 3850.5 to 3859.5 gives 14.3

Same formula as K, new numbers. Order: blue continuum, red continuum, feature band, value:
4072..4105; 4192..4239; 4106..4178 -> 2.80 angstrom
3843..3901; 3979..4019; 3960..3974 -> 6.68 angstrom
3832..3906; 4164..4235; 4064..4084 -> -4.50 angstrom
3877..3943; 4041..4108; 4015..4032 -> -2.86 angstrom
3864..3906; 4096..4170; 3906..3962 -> 5.52 angstrom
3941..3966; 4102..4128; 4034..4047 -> -3.26 angstrom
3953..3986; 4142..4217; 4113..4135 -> -3.54 angstrom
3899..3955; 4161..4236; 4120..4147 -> -2.86 angstrom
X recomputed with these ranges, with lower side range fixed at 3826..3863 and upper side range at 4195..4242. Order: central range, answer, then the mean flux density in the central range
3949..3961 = -0.147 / 21.1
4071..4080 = -0.245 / 31.1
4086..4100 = -0.233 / 31.9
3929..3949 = 0.242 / 14.1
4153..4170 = -0.005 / 29.6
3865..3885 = -0.069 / 15.1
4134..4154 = -0.055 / 30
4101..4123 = -0.197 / 32.1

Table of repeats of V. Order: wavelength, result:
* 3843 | 12.4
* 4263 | 36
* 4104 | 31.4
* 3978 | 22.8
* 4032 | 31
